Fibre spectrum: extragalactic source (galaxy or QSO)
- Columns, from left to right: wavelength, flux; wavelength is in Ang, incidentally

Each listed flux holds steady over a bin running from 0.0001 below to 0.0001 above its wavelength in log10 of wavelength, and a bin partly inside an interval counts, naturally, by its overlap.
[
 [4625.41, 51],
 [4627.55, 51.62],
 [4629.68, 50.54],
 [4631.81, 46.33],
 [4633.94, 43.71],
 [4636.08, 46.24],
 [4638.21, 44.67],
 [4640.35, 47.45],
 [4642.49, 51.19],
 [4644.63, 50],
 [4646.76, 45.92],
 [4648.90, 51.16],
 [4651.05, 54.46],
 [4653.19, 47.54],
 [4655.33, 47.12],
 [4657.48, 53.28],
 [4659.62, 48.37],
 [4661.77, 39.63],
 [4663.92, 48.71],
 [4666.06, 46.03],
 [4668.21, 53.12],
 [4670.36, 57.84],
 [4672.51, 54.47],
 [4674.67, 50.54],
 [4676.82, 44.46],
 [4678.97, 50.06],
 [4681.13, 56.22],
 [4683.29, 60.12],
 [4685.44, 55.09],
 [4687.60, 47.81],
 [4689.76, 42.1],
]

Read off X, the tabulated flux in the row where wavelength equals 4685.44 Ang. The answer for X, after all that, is 55.09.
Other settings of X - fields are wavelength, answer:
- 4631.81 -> 46.33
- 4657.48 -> 53.28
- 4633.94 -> 43.71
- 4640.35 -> 47.45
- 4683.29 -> 60.12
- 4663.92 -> 48.71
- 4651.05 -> 54.46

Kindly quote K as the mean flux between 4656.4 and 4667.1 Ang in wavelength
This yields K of 47.2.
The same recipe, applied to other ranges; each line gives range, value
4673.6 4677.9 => 47.6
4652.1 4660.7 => 49.1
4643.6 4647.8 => 48.1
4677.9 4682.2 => 53.1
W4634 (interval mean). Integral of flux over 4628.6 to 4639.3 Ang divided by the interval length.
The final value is 46.3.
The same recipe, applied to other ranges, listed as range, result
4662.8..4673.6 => 52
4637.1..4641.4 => 46.1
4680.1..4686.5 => 57.2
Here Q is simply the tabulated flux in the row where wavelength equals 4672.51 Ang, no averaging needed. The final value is 54.47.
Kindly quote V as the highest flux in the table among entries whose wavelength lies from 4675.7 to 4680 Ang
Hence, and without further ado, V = 50.06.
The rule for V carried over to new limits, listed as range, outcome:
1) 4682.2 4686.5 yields 60.12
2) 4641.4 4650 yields 51.19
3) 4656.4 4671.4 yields 57.84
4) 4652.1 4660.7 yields 53.28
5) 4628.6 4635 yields 50.54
